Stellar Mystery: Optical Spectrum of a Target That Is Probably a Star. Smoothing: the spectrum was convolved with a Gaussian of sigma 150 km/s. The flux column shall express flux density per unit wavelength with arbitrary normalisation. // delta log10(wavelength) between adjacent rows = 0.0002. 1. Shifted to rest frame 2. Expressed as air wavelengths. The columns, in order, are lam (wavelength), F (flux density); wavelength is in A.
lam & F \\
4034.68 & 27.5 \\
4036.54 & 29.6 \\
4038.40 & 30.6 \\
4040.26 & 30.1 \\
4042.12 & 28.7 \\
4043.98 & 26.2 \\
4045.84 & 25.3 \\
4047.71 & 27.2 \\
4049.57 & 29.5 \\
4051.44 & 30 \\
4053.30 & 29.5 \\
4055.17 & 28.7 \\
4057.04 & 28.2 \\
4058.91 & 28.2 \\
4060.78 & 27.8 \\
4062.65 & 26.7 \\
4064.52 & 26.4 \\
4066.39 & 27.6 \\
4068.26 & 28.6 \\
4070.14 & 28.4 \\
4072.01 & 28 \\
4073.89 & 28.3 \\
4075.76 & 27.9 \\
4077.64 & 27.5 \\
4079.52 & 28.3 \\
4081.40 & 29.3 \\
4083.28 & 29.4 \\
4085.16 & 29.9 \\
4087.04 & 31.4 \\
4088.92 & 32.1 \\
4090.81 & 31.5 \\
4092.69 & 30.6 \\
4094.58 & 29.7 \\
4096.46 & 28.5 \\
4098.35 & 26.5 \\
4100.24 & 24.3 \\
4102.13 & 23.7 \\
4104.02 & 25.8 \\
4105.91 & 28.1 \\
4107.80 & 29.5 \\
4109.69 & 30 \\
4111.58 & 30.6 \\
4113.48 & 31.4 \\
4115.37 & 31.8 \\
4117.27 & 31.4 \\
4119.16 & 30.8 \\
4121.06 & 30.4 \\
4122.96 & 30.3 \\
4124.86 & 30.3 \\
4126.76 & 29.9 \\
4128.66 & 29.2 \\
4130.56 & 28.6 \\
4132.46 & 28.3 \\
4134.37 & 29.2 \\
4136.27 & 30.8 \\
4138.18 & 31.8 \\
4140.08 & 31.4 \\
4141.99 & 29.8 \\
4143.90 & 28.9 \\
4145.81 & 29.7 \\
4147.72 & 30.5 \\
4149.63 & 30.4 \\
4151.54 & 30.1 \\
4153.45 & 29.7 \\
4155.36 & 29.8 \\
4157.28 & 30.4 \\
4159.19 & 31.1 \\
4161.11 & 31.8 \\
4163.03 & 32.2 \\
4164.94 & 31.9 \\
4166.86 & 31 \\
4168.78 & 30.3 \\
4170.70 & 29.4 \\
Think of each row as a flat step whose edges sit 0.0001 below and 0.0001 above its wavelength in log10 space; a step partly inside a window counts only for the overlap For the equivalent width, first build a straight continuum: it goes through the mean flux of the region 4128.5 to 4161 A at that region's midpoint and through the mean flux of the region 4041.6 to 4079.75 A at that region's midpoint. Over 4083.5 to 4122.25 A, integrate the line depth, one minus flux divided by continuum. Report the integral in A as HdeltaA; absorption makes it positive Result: -0.5 A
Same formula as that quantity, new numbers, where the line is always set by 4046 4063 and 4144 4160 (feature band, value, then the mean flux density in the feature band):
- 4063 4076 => 0.4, 27.8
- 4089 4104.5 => 0.7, 27.9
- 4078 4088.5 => -0.3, 29.7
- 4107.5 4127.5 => -0.8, 30.6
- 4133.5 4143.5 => -0.2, 30.5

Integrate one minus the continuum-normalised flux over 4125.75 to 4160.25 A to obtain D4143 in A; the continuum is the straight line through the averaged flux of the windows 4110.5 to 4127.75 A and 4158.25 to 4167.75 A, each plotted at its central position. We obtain 1.4 A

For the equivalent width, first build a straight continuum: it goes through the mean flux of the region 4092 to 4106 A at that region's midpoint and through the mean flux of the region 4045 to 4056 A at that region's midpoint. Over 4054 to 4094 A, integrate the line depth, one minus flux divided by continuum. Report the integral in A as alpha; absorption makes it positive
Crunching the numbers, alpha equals -1.6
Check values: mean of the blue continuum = 28.4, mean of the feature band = 28.8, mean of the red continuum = 27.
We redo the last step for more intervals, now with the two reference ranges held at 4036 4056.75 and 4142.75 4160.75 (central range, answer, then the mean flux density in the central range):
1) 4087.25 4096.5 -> -0.5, 30.8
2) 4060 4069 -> 0.5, 27.4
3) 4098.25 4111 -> 1.1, 27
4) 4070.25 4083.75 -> 0.3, 28.4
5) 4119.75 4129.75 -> -0.1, 30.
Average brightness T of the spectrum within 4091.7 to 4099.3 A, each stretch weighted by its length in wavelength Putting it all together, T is 28.8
